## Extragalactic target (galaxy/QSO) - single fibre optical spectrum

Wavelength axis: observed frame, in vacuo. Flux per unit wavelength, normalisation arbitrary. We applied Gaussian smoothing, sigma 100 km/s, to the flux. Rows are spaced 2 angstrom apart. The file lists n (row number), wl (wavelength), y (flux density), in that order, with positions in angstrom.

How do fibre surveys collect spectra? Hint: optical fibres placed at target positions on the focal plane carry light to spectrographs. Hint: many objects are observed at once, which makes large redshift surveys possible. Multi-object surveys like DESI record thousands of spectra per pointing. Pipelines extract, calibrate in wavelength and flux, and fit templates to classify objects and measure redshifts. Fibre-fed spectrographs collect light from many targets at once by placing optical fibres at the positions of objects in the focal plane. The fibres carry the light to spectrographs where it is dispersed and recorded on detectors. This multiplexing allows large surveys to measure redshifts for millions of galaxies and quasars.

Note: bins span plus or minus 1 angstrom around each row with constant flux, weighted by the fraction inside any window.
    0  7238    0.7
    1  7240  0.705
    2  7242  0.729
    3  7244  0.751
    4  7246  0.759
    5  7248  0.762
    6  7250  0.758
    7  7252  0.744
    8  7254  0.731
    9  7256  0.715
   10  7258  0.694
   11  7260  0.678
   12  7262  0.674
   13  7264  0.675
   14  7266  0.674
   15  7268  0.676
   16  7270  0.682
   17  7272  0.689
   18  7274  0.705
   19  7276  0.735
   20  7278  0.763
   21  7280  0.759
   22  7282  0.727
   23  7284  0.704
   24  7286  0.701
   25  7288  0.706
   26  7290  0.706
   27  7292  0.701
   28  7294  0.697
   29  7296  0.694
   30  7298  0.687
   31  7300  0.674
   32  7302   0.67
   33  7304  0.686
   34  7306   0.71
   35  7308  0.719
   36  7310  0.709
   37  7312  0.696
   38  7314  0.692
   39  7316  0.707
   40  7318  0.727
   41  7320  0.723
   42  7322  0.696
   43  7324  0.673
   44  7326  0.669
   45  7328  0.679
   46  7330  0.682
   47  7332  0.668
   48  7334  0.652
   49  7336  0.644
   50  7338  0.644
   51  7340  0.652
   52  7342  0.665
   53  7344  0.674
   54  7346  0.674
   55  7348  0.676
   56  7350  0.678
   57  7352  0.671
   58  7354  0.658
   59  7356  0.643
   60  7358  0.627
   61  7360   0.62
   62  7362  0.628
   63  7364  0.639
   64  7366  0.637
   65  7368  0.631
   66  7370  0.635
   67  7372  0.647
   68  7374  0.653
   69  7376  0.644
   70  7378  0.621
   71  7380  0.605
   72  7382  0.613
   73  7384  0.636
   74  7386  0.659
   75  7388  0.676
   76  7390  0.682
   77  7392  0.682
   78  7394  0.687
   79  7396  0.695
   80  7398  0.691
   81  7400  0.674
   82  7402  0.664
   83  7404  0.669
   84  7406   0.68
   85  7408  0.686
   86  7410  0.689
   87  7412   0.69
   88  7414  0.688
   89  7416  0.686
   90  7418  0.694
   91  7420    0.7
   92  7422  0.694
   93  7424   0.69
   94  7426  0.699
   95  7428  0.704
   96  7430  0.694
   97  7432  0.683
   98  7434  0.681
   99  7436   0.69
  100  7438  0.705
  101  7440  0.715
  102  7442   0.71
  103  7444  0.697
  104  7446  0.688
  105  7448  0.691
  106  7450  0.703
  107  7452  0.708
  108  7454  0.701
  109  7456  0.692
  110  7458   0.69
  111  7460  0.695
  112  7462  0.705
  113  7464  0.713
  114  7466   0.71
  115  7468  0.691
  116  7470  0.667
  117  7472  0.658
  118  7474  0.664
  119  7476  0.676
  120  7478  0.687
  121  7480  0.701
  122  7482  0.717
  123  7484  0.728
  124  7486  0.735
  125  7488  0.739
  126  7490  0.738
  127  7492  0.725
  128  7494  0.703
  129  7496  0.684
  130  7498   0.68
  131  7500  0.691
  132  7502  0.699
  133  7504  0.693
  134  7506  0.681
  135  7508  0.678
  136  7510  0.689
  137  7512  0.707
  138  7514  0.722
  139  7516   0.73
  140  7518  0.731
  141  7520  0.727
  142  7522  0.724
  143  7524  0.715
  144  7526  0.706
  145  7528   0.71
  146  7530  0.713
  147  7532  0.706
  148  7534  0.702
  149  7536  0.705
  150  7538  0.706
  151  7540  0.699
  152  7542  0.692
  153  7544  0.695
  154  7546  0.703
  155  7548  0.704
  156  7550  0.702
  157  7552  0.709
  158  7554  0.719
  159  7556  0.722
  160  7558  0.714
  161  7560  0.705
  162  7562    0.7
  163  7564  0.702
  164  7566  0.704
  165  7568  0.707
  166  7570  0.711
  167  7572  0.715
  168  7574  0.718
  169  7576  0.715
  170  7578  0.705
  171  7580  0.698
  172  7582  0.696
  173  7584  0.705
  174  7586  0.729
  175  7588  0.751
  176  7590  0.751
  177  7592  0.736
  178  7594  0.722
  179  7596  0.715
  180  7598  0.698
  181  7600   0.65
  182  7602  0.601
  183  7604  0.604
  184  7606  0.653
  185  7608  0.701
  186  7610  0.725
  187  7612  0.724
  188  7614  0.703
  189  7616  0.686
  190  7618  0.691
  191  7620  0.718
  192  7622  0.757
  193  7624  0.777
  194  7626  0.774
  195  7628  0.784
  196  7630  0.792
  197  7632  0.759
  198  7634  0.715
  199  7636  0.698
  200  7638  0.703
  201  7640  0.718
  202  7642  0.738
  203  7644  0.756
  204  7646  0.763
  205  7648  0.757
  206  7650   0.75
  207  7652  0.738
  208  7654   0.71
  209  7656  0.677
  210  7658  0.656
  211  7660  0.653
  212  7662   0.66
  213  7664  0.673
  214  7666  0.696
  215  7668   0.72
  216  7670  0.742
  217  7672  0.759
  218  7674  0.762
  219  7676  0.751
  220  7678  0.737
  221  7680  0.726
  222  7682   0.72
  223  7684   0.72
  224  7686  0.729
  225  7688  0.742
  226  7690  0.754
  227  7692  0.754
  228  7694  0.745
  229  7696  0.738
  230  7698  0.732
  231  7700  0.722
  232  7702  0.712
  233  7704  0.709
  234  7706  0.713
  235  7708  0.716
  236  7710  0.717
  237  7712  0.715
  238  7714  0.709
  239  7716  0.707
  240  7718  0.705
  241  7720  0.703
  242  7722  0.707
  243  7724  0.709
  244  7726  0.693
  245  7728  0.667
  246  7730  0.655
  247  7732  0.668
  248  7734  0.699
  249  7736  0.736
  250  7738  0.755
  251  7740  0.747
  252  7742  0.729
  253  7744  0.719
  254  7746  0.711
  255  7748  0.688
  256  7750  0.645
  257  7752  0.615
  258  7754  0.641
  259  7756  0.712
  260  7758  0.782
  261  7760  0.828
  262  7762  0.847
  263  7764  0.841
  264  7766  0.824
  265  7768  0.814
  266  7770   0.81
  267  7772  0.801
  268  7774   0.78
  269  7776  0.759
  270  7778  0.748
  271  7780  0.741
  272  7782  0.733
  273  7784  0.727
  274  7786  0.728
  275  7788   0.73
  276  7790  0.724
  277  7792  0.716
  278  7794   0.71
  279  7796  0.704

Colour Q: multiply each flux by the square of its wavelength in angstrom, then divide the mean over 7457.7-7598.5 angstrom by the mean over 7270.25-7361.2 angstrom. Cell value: 1.09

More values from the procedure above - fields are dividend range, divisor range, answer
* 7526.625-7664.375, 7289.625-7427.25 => 1.13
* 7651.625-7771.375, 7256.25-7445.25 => 1.17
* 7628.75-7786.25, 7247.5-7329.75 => 1.16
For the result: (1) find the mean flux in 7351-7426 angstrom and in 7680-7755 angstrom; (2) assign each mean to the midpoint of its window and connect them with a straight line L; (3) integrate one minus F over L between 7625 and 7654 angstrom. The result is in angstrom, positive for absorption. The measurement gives -1.9 angstrom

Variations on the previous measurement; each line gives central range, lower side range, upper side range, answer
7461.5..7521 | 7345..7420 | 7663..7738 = -1.91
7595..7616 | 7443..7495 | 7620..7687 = 1.28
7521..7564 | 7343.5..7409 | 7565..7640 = -0.55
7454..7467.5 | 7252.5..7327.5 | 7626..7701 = 0.25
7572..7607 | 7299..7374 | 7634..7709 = 0.61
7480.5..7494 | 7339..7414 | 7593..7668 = -0.91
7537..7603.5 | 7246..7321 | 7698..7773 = 1.31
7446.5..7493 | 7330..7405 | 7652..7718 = -1.80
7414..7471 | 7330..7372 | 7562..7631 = -1.87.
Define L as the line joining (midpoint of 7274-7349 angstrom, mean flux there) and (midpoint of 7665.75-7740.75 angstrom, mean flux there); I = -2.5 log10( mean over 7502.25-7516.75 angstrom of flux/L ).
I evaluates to 0.01 mag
